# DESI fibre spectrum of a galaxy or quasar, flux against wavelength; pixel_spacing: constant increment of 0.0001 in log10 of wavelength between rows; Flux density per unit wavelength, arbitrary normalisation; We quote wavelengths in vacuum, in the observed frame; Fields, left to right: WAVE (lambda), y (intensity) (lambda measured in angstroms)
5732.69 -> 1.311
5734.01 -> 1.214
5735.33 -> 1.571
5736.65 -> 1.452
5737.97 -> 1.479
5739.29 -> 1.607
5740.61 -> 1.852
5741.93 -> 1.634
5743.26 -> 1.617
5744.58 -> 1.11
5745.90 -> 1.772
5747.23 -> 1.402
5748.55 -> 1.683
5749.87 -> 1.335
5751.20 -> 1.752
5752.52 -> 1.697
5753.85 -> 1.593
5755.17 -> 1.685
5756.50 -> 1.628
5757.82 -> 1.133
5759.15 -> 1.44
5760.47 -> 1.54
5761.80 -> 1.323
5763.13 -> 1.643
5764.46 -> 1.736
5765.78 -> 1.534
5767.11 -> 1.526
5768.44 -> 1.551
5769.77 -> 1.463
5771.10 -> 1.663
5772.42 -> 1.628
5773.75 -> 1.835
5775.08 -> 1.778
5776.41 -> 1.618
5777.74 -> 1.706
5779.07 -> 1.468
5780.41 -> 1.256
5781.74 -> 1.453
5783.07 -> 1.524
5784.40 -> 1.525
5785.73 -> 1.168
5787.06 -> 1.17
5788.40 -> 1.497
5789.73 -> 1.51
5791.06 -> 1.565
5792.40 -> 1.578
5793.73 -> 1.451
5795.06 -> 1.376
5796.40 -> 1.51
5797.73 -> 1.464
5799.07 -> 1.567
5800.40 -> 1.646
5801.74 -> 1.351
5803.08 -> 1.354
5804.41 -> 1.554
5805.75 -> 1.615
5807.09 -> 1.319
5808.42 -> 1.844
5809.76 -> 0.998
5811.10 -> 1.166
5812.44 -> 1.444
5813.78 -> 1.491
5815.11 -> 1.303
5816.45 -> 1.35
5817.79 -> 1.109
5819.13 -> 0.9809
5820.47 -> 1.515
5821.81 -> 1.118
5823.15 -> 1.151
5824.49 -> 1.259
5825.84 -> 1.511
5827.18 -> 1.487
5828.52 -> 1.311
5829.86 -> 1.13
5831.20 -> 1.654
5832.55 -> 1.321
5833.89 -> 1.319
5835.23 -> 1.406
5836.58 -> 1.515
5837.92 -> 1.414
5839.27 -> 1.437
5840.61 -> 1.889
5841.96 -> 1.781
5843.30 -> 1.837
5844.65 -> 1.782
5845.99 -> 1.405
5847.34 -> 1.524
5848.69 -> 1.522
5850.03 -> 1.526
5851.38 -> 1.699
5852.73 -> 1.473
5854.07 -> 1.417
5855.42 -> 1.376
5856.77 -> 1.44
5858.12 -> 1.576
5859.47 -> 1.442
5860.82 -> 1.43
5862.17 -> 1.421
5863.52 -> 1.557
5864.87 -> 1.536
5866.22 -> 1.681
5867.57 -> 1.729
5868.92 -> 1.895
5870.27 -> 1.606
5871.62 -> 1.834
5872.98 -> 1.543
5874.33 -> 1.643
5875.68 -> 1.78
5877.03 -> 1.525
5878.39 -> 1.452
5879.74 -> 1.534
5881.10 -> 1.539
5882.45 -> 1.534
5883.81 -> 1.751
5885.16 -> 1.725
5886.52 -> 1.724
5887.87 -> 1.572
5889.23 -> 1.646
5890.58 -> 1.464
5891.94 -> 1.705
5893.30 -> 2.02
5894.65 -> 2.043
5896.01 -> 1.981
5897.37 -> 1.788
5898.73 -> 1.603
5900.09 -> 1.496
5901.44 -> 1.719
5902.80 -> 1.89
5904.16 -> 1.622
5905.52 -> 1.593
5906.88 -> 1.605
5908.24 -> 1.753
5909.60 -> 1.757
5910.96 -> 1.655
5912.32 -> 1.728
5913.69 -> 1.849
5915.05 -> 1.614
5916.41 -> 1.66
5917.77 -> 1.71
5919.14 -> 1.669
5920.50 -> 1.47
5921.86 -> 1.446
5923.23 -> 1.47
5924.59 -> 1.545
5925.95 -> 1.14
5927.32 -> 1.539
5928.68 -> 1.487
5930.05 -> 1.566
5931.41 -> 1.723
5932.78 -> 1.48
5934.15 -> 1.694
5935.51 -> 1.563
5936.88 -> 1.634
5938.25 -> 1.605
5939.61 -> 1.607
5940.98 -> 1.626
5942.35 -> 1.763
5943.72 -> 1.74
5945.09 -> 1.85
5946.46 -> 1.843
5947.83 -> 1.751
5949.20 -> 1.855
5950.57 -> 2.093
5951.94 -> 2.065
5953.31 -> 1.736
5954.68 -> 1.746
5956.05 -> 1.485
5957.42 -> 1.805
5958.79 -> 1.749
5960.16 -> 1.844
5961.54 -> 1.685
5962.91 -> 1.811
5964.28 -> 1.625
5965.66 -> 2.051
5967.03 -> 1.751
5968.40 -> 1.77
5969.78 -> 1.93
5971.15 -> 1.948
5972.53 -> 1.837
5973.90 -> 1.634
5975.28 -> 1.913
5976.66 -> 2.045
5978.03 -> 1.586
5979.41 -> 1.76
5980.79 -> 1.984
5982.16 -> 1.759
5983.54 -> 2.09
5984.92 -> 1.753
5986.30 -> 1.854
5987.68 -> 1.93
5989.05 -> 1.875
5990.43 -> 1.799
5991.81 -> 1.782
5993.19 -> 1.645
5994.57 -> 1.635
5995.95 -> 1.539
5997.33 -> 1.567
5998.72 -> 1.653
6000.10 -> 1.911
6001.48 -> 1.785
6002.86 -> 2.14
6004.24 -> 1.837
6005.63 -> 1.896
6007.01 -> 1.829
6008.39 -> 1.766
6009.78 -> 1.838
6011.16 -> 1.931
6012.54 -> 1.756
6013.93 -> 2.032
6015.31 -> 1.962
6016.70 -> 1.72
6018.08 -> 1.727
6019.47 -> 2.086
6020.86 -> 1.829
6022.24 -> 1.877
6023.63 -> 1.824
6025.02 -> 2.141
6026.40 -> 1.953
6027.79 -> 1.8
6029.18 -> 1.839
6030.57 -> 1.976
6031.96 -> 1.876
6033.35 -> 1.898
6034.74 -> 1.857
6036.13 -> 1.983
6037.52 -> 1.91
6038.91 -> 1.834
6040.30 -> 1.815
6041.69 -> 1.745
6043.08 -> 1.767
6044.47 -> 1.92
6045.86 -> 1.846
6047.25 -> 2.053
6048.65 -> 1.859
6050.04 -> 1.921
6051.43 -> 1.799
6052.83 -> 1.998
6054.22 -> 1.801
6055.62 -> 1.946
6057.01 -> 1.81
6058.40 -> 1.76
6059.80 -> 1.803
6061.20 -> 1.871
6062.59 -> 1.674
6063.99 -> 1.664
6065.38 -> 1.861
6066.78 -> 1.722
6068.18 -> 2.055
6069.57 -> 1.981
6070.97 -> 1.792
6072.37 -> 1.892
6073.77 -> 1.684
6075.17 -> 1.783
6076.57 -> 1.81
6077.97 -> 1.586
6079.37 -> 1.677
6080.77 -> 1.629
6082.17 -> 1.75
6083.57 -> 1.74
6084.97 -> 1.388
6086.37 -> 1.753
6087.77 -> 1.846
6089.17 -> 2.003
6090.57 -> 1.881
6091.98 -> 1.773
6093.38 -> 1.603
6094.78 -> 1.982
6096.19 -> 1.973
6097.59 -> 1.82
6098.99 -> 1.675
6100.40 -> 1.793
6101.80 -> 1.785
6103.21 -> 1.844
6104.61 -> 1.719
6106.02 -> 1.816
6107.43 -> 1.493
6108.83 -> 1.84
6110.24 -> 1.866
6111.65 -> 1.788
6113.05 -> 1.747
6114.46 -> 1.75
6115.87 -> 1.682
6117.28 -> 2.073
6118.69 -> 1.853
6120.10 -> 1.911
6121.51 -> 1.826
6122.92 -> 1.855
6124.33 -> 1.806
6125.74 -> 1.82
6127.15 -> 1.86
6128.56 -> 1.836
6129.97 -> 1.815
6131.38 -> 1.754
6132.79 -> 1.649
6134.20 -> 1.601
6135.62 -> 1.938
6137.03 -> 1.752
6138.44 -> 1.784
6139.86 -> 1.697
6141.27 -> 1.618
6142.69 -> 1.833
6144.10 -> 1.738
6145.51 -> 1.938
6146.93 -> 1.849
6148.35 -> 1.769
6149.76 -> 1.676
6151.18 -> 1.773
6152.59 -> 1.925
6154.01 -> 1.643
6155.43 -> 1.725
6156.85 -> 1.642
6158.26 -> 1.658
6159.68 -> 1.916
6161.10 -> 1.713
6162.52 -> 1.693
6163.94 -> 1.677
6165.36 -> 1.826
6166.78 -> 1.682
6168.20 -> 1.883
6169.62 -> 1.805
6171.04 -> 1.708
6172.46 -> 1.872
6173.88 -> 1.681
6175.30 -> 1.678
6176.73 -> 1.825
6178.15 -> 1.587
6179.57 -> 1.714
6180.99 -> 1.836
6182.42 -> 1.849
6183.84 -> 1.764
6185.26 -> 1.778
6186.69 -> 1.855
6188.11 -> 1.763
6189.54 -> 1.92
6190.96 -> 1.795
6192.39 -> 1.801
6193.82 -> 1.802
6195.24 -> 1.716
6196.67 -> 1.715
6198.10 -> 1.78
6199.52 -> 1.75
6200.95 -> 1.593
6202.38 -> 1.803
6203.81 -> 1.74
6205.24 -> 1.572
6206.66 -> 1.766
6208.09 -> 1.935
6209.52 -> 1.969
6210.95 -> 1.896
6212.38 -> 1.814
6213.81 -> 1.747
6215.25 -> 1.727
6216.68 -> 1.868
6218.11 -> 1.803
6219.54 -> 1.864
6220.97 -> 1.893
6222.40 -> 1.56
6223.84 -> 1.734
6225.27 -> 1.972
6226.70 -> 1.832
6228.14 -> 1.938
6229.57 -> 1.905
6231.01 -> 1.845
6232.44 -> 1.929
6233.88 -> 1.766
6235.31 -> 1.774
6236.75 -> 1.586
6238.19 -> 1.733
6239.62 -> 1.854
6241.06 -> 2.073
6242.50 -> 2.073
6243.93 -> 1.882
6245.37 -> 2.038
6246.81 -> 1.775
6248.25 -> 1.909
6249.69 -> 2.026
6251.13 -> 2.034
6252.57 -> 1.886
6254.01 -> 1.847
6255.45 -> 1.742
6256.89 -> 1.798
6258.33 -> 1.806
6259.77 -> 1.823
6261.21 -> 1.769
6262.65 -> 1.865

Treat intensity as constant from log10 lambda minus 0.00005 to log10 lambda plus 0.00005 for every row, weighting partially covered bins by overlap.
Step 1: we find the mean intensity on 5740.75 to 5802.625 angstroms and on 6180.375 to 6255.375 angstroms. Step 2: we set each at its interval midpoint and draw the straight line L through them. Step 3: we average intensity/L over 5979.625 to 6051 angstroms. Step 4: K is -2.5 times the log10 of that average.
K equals -0.10 mag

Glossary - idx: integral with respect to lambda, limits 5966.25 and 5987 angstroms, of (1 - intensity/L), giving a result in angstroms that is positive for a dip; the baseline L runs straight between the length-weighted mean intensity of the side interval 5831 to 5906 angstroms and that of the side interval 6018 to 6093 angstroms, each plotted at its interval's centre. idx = -1.2 angstroms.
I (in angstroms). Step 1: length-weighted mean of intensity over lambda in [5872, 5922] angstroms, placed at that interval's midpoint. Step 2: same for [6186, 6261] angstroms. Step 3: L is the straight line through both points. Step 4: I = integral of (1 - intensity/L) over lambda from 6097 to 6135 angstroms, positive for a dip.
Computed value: -0.2 angstroms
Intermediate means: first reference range 1.67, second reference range 1.83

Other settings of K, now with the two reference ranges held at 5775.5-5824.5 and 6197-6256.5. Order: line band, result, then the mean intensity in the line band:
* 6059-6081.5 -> -0.064 mag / 1.78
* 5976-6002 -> -0.122 mag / 1.79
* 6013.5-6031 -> -0.168 mag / 1.9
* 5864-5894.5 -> -0.121 mag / 1.66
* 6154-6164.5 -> 0.034 mag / 1.71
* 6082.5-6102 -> -0.054 mag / 1.79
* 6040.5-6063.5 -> -0.116 mag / 1.85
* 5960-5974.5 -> -0.149 mag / 1.81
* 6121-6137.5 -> -0.035 mag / 1.79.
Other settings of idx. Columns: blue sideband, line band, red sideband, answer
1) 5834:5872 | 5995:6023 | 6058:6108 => -2.0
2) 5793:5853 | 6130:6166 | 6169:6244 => -0.1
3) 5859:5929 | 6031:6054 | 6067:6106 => -1.7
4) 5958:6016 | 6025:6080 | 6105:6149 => -1.2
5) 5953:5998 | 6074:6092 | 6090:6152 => 0.5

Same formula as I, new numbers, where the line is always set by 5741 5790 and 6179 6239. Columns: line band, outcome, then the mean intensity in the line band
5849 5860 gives 0.62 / 1.5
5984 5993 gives -0.89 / 1.83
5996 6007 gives -0.91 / 1.81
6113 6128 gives -0.82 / 1.84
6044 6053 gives -1.10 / 1.91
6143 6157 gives -0.11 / 1.77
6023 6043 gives -2.31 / 1.89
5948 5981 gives -3.36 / 1.82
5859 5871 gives -0.01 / 1.59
